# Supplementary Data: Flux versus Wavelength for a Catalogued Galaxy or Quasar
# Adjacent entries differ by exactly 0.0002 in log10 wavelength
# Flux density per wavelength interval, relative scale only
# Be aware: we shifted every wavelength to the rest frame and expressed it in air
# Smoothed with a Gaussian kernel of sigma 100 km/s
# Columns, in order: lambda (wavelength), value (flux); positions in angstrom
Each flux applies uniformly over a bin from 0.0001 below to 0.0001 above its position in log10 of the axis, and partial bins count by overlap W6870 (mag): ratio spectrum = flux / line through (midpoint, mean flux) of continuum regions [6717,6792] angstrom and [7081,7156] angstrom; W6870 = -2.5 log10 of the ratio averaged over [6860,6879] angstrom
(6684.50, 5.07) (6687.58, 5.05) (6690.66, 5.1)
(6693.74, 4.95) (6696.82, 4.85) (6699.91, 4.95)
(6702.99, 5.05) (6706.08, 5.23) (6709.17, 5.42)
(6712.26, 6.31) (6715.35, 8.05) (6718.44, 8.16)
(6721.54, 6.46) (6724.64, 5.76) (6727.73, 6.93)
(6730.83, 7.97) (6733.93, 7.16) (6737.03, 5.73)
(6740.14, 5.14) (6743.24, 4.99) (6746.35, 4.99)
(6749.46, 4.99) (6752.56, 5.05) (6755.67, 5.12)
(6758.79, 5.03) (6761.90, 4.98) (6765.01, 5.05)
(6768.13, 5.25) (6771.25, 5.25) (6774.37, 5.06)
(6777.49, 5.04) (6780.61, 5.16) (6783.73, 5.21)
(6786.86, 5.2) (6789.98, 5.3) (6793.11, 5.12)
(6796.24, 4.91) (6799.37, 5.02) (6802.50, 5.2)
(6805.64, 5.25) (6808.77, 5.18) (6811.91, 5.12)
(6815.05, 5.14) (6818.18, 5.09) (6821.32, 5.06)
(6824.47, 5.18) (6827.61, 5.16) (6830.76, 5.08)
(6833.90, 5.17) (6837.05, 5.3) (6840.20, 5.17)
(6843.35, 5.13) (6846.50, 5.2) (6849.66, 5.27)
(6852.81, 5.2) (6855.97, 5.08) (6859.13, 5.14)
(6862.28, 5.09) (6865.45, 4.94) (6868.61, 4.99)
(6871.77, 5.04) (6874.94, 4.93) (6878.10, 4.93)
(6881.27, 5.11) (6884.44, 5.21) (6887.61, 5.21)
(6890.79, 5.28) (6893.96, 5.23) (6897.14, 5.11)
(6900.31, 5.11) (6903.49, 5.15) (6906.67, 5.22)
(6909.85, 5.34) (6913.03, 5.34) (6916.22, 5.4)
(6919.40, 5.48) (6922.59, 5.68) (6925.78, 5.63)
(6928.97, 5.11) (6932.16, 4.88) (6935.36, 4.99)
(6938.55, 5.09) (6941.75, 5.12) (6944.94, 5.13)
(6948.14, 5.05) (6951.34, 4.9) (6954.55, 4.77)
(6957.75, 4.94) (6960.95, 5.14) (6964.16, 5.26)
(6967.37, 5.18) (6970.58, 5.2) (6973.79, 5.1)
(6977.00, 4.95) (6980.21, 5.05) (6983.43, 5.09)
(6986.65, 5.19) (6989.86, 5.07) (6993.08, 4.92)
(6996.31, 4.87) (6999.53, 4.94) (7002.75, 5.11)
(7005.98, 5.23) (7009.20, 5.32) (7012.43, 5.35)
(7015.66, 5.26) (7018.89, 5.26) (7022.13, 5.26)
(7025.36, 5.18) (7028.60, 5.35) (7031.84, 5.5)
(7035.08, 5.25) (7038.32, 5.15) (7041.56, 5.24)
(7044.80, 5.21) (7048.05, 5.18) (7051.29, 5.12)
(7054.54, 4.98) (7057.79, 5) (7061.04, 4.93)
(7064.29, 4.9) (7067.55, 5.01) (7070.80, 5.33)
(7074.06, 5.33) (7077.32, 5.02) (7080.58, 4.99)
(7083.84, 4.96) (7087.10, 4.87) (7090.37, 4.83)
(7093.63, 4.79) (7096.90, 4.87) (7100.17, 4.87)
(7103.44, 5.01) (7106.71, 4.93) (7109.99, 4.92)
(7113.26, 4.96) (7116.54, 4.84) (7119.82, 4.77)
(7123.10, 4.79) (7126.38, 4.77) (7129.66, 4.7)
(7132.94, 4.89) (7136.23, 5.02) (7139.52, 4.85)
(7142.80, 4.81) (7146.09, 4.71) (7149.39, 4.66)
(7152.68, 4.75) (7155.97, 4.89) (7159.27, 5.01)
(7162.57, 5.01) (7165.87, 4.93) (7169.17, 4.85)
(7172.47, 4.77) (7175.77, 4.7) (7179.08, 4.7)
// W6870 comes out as 0.08 mag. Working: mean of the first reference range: 5.62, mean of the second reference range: 4.85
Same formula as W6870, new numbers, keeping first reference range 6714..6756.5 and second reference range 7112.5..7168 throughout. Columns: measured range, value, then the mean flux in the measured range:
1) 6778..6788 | 0.166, 5.17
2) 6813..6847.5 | 0.142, 5.15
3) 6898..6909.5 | 0.090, 5.18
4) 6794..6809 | 0.169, 5.11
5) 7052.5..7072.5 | 0.016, 5.03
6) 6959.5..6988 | 0.055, 5.13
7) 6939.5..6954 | 0.094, 5.03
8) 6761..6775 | 0.185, 5.13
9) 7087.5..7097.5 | 0.038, 4.83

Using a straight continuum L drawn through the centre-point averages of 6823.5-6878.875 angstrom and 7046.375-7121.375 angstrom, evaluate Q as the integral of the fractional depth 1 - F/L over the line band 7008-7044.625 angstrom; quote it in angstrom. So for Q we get -2.0 angstrom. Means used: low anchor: 5.11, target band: 5.28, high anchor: 4.97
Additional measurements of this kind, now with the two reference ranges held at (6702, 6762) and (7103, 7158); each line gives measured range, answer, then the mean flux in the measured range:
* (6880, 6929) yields 1.6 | 5.3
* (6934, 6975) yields 2.0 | 5.07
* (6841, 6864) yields 1.9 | 5.16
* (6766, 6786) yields 2.3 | 5.16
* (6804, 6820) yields 1.6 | 5.16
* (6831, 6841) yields 0.8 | 5.2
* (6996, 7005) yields 0.3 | 5.01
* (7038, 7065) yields -0.1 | 5.08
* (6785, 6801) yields 1.9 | 5.11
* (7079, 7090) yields 0.1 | 4.93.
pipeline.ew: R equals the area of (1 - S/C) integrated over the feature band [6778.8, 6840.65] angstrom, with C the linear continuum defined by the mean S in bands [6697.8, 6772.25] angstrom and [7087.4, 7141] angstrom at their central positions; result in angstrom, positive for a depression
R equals 5.0 angstrom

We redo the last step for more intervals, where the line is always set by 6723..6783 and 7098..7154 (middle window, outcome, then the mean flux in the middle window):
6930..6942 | 0.4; 5.01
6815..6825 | 0.5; 5.11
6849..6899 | 1.7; 5.11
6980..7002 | 0.3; 5.02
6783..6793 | 0.4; 5.22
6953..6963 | 0.3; 4.97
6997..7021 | -0.7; 5.2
